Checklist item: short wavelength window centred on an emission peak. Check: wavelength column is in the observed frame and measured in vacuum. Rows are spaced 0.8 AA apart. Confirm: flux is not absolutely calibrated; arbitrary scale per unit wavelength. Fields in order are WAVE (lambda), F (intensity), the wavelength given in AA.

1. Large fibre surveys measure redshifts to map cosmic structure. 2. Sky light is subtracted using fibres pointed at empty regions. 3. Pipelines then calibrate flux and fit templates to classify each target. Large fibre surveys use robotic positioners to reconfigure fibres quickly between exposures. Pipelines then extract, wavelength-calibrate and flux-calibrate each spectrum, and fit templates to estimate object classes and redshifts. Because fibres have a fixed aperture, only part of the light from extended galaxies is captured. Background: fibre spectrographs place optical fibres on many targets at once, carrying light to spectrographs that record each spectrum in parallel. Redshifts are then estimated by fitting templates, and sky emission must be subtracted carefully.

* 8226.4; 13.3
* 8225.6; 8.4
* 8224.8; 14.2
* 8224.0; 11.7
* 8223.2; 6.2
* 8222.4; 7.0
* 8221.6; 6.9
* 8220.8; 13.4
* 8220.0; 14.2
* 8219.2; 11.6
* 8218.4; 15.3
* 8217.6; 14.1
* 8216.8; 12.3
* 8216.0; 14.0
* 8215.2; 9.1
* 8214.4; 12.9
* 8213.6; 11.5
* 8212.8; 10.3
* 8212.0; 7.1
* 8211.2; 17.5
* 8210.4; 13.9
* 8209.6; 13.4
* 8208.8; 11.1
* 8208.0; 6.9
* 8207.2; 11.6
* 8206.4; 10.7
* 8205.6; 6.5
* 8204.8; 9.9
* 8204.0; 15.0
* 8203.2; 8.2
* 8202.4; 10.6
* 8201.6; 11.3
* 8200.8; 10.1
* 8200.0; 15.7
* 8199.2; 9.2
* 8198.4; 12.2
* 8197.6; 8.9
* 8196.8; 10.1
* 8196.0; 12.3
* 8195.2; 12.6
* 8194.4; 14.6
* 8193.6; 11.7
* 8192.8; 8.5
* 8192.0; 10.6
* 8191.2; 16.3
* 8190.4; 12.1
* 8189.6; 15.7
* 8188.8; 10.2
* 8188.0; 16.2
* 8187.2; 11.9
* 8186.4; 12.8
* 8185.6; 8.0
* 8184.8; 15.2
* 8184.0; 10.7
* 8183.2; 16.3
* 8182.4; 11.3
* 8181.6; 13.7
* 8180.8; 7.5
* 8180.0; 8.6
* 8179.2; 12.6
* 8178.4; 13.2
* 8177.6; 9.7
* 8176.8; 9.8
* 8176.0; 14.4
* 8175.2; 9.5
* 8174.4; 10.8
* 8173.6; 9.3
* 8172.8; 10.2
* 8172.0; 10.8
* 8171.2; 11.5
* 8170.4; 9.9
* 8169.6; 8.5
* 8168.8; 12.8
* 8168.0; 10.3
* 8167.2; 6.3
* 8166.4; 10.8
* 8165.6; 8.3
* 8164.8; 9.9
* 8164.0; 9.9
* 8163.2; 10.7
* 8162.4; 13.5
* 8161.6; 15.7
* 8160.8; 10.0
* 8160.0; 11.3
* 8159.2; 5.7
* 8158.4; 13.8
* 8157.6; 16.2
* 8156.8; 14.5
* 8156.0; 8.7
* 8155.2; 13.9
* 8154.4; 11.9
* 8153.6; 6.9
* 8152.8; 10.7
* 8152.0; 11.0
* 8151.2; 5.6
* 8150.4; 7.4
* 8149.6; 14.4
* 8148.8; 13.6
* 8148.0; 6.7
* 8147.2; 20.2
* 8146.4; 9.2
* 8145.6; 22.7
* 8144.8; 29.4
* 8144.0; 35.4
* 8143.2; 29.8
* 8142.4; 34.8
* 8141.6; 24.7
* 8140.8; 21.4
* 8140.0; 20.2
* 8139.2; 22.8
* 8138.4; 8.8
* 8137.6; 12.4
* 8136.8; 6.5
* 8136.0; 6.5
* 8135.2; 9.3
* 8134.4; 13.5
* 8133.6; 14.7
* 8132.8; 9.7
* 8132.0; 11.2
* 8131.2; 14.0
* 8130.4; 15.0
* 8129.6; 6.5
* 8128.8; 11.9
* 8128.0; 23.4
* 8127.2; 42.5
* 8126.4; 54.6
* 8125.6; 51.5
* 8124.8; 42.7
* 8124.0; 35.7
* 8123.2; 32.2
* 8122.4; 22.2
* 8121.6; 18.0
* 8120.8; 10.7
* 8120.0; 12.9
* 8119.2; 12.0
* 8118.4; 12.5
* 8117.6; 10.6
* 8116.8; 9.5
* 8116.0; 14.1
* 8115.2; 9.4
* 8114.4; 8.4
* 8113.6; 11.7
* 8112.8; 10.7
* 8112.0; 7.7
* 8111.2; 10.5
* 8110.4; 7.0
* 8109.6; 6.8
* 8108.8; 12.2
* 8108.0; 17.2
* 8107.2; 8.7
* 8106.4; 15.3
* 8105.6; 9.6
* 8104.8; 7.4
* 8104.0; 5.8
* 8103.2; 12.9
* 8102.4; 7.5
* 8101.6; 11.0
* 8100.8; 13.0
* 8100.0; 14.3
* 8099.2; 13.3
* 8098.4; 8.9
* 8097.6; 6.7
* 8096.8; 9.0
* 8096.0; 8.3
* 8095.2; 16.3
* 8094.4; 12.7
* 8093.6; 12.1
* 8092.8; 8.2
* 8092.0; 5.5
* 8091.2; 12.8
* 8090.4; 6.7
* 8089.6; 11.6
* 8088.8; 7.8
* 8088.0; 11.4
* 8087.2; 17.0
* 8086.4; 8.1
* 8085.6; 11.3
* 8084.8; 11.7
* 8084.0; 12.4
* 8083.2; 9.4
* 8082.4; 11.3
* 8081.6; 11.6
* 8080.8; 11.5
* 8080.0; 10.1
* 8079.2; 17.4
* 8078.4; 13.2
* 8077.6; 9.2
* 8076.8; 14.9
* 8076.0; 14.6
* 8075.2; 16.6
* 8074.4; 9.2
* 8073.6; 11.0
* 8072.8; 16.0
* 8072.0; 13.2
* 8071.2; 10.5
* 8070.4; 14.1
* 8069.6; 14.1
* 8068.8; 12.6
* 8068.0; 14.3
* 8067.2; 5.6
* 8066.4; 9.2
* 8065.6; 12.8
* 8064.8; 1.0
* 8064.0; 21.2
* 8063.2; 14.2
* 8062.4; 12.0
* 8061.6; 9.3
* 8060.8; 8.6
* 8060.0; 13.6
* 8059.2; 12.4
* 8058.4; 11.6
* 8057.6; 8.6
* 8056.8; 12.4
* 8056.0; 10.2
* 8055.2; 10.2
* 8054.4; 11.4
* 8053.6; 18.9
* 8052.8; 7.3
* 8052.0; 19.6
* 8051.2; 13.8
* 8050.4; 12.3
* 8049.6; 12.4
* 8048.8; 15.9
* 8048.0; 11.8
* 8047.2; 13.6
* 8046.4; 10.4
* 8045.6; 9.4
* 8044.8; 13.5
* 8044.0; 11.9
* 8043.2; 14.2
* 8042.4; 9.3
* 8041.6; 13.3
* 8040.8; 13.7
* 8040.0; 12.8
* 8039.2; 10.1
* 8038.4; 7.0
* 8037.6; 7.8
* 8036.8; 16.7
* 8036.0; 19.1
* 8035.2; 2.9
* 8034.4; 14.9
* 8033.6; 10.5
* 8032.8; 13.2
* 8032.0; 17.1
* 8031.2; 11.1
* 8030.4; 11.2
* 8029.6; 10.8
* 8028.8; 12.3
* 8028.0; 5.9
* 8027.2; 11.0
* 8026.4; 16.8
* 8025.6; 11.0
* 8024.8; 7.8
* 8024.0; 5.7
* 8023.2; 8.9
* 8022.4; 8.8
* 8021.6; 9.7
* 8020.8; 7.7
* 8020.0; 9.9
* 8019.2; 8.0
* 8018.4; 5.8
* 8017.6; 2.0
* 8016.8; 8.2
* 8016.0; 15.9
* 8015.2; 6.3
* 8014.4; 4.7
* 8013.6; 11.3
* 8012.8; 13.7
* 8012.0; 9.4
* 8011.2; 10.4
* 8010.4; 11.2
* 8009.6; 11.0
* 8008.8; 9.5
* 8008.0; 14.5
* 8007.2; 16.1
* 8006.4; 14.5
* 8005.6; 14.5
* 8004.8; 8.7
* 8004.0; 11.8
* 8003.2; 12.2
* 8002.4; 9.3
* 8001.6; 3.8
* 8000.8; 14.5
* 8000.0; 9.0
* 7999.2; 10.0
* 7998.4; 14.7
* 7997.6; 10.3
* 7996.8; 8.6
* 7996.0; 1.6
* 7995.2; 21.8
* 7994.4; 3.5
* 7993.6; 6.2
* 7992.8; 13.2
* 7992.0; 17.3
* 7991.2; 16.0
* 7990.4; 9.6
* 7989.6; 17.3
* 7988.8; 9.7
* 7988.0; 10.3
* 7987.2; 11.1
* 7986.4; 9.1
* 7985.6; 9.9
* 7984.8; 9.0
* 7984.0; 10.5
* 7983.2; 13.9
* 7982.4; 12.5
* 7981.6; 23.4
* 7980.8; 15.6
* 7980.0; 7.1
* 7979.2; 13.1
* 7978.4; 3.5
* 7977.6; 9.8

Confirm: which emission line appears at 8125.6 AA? [S II] 6716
